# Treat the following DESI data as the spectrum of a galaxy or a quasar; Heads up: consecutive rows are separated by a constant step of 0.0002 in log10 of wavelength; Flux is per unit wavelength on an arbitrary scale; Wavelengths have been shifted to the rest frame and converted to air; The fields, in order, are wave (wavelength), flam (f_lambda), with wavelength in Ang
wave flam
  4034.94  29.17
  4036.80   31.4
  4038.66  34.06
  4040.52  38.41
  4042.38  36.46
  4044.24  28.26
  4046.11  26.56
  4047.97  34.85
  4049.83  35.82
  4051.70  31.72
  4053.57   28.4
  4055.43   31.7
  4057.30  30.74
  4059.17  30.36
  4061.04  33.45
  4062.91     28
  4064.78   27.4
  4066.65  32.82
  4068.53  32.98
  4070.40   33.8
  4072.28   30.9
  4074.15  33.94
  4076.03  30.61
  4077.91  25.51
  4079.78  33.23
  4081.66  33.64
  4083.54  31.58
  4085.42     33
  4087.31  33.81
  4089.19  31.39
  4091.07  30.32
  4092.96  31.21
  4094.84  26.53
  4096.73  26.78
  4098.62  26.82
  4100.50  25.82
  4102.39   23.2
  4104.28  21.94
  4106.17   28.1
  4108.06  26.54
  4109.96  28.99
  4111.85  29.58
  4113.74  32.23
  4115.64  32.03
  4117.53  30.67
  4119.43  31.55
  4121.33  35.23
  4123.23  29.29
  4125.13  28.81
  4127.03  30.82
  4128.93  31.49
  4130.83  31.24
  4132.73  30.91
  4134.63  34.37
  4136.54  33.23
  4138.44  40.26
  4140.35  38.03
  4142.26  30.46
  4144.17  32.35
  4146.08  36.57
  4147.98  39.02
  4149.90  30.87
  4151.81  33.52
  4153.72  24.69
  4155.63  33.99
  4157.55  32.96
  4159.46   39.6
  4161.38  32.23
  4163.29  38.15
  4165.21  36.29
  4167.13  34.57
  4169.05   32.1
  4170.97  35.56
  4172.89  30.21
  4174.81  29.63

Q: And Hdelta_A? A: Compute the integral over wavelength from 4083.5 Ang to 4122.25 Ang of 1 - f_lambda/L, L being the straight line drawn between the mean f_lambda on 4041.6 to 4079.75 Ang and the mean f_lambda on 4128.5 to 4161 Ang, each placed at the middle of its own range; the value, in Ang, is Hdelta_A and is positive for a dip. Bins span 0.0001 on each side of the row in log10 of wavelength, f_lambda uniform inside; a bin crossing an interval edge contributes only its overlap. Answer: 3.8 Ang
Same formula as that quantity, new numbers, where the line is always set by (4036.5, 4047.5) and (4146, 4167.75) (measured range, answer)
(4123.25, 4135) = 1.02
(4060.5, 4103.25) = 3.81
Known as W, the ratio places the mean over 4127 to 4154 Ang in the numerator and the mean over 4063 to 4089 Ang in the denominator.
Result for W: 1.06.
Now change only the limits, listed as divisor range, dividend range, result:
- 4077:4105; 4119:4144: 1.13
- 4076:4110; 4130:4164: 1.18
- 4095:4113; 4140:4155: 1.25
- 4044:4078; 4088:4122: 0.93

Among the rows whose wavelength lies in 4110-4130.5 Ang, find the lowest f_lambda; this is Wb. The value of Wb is 28.81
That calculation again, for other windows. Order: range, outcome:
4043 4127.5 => 21.94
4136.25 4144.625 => 30.46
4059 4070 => 27.4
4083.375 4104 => 23.2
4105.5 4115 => 26.54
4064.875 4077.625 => 30.61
